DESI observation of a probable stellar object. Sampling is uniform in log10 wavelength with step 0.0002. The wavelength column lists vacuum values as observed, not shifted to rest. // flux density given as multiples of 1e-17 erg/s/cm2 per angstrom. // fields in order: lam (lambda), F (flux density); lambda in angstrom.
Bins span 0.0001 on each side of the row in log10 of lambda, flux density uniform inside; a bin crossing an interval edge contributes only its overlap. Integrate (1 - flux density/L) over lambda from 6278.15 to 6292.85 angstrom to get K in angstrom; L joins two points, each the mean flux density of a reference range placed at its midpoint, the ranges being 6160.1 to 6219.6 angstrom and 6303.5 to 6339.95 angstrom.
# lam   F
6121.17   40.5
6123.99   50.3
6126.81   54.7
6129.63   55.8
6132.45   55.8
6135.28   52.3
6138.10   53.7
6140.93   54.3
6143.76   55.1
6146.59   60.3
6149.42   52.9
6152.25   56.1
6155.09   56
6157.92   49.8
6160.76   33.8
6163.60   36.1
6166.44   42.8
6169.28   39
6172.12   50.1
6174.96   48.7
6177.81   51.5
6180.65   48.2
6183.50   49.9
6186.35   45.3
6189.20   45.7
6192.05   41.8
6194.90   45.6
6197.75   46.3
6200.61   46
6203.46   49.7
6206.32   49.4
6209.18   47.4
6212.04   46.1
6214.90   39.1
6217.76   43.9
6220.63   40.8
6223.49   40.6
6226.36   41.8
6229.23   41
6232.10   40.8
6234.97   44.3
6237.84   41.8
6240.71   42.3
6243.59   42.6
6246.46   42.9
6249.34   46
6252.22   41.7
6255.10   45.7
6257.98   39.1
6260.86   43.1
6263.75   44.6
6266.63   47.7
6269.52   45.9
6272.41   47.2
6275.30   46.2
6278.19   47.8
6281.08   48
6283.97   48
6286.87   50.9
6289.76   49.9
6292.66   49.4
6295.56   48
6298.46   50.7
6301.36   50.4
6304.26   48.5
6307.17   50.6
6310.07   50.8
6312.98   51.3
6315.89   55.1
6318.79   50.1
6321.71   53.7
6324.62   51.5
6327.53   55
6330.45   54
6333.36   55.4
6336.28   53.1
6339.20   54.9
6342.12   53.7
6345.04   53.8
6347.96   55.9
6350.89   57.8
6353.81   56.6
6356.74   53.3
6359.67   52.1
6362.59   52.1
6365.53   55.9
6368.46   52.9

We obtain 0.4 angstrom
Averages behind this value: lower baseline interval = 45.2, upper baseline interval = 52.6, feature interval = 49.1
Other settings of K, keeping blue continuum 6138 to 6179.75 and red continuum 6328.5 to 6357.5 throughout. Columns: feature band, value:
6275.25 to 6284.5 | 0.9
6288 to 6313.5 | 1.7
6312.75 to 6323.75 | 0.3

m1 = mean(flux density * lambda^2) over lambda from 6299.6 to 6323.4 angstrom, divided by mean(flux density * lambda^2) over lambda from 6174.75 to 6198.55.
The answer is 1.14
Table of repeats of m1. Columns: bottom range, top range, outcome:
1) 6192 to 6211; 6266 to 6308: 1.06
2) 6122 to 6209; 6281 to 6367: 1.12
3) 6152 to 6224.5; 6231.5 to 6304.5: 1.03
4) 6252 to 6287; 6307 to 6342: 1.18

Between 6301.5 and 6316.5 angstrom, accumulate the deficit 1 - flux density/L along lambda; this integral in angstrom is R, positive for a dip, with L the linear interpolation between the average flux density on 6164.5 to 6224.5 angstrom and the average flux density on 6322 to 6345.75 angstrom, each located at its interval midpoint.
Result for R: 0.4 angstrom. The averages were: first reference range 45.6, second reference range 53.9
